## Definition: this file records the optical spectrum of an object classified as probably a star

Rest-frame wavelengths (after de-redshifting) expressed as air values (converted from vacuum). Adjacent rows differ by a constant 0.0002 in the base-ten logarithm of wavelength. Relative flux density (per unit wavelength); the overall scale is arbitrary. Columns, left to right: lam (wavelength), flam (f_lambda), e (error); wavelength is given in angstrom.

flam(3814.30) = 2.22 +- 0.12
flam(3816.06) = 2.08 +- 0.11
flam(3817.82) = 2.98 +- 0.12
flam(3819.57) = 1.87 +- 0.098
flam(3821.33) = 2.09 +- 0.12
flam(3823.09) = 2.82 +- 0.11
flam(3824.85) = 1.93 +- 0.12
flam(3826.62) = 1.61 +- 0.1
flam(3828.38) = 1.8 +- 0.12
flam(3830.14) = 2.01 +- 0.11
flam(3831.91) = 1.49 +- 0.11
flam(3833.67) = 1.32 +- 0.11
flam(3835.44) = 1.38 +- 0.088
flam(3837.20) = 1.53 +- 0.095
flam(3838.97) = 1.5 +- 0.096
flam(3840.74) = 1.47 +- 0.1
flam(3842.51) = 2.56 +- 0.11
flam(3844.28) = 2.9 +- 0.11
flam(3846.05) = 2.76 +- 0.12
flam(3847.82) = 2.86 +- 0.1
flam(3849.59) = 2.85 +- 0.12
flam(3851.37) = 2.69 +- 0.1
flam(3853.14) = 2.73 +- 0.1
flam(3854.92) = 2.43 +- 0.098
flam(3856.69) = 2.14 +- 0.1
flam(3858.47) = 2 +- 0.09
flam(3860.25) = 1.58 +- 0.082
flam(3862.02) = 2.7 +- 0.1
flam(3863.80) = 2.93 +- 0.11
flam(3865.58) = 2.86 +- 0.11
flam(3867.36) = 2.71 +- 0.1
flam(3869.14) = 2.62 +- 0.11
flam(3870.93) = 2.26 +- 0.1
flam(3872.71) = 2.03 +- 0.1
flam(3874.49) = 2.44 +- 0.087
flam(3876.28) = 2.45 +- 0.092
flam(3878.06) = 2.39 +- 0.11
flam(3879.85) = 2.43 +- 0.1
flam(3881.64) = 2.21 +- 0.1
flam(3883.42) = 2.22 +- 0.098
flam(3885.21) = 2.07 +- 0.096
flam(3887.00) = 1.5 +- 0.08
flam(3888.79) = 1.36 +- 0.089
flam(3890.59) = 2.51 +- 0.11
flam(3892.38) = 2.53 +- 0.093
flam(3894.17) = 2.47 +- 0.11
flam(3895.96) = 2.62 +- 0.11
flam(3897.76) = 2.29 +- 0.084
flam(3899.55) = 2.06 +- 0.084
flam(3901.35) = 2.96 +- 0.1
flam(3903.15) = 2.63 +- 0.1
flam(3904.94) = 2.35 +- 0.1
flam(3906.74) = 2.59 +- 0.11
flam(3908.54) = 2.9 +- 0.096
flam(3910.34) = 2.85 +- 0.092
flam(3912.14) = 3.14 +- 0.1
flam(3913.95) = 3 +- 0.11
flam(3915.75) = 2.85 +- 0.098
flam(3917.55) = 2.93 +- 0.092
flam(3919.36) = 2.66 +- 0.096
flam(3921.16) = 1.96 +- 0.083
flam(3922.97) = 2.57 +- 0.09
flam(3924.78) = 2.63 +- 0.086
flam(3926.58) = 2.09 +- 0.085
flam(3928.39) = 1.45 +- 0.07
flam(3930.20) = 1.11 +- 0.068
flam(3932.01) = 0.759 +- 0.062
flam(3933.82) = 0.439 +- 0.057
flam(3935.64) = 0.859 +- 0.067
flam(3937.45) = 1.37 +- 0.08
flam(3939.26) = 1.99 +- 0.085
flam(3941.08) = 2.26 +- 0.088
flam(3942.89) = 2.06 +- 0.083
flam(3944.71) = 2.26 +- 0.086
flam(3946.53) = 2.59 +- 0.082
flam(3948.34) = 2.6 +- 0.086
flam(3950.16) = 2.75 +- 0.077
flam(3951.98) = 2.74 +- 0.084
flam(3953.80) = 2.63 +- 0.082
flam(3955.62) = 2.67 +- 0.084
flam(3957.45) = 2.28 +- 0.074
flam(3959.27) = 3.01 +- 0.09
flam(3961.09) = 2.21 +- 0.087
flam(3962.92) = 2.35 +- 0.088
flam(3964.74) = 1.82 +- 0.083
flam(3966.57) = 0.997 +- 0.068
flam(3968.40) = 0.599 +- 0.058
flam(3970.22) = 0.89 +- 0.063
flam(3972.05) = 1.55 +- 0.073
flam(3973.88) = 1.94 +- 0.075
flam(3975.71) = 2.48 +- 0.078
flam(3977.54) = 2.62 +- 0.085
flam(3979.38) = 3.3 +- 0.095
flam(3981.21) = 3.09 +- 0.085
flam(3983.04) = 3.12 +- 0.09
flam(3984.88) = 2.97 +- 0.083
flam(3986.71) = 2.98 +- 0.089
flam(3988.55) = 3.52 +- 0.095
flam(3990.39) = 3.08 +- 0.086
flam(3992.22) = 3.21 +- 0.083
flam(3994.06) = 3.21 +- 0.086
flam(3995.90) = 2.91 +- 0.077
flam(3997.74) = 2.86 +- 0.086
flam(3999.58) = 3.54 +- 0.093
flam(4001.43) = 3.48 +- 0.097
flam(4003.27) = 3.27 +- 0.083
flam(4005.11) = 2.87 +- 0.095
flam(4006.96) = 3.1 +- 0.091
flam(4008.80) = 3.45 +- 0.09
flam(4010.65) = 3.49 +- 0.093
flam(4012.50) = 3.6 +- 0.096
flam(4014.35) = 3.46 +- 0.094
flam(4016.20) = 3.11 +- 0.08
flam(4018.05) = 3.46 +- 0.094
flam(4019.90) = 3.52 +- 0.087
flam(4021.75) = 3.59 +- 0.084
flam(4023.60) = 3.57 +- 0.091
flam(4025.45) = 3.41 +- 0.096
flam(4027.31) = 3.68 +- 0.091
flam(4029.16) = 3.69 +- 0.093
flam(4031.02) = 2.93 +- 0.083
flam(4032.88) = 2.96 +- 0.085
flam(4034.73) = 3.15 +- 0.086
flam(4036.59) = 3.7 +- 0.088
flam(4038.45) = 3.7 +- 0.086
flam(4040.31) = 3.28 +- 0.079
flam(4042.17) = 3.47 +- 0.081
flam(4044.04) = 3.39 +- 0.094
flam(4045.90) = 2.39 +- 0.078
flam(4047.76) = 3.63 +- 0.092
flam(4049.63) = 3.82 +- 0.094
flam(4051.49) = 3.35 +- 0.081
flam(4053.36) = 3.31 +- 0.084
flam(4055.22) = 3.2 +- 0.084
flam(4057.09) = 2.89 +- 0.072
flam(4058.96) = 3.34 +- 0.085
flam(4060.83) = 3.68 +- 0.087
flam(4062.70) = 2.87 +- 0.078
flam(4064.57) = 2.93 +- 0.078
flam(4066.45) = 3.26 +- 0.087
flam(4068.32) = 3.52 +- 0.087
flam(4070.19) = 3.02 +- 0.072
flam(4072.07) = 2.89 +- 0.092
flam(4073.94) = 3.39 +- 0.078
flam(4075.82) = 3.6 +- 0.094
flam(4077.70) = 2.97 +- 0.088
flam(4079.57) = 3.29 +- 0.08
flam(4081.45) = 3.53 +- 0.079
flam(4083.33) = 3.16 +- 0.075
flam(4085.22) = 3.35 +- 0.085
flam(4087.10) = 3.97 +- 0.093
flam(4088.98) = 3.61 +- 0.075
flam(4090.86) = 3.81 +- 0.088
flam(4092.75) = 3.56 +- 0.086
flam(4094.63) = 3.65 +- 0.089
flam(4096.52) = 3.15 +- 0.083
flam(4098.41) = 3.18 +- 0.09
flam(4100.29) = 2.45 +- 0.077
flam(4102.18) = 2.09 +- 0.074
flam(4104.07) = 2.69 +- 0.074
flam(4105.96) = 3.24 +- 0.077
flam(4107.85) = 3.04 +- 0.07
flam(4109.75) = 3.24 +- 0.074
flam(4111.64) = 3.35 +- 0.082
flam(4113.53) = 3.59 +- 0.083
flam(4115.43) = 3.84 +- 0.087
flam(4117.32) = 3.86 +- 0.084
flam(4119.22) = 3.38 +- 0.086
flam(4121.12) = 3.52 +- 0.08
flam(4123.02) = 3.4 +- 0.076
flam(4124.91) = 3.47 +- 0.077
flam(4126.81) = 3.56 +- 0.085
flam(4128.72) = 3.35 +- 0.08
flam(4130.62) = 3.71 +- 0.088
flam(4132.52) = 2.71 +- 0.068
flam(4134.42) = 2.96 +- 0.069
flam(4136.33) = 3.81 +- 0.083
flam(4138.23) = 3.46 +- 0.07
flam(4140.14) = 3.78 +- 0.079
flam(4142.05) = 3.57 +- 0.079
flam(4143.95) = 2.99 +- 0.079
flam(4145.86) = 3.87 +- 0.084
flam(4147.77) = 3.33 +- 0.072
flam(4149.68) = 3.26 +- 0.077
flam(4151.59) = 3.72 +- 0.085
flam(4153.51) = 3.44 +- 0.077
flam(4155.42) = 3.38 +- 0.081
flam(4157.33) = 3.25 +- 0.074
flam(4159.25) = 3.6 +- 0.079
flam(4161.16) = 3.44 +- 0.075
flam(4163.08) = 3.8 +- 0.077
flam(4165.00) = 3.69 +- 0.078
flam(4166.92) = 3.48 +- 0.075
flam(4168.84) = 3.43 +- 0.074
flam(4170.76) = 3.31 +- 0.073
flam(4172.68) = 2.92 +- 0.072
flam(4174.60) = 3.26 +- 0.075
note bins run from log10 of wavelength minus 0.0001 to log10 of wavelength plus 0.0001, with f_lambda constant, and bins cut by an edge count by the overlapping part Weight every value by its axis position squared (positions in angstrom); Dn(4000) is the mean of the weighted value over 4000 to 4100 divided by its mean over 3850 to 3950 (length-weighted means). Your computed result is 1.6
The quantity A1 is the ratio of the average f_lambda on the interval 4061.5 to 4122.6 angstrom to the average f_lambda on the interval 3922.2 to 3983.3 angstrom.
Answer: 1.60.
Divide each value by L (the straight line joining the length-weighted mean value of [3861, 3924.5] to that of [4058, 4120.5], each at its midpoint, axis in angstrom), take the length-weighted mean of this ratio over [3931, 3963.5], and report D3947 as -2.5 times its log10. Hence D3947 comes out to 0.28 mag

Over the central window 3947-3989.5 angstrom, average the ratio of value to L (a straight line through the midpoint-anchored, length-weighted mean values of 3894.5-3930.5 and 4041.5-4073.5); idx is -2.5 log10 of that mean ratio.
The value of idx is 0.16 mag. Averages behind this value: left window 2.5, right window 3.23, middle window 2.4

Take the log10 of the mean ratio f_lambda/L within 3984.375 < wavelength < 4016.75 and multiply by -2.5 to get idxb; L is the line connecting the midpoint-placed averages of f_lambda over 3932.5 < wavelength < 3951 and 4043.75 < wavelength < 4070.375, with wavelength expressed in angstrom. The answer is -0.246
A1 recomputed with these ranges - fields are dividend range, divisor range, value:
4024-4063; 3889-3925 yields 1.28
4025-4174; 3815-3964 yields 1.48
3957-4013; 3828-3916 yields 1.16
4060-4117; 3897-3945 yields 1.50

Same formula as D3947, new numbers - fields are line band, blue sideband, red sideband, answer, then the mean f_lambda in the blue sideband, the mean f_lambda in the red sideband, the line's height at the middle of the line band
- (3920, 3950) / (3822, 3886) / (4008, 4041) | 0.46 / 2.24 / 3.43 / 2.81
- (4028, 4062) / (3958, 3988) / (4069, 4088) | -0.12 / 2.26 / 3.32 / 2.98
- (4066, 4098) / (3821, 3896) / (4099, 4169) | -0.08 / 2.22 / 3.37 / 3.15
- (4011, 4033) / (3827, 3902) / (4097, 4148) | -0.18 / 2.25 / 3.31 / 2.9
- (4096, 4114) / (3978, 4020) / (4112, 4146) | 0.15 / 3.23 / 3.48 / 3.43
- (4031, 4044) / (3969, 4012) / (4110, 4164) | -0.09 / 2.9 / 3.48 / 3.09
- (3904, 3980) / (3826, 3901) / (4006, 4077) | 0.24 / 2.23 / 3.33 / 2.72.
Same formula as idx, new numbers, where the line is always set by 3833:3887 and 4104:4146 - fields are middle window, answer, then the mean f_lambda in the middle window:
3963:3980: 0.47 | 1.8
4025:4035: -0.10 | 3.31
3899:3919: -0.11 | 2.76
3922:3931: 0.28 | 1.98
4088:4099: -0.07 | 3.5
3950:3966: 0.11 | 2.45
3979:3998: -0.10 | 3.12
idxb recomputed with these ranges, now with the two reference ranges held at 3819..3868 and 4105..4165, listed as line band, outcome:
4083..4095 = -0.11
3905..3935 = 0.13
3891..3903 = -0.03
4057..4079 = -0.02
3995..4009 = -0.10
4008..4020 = -0.17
